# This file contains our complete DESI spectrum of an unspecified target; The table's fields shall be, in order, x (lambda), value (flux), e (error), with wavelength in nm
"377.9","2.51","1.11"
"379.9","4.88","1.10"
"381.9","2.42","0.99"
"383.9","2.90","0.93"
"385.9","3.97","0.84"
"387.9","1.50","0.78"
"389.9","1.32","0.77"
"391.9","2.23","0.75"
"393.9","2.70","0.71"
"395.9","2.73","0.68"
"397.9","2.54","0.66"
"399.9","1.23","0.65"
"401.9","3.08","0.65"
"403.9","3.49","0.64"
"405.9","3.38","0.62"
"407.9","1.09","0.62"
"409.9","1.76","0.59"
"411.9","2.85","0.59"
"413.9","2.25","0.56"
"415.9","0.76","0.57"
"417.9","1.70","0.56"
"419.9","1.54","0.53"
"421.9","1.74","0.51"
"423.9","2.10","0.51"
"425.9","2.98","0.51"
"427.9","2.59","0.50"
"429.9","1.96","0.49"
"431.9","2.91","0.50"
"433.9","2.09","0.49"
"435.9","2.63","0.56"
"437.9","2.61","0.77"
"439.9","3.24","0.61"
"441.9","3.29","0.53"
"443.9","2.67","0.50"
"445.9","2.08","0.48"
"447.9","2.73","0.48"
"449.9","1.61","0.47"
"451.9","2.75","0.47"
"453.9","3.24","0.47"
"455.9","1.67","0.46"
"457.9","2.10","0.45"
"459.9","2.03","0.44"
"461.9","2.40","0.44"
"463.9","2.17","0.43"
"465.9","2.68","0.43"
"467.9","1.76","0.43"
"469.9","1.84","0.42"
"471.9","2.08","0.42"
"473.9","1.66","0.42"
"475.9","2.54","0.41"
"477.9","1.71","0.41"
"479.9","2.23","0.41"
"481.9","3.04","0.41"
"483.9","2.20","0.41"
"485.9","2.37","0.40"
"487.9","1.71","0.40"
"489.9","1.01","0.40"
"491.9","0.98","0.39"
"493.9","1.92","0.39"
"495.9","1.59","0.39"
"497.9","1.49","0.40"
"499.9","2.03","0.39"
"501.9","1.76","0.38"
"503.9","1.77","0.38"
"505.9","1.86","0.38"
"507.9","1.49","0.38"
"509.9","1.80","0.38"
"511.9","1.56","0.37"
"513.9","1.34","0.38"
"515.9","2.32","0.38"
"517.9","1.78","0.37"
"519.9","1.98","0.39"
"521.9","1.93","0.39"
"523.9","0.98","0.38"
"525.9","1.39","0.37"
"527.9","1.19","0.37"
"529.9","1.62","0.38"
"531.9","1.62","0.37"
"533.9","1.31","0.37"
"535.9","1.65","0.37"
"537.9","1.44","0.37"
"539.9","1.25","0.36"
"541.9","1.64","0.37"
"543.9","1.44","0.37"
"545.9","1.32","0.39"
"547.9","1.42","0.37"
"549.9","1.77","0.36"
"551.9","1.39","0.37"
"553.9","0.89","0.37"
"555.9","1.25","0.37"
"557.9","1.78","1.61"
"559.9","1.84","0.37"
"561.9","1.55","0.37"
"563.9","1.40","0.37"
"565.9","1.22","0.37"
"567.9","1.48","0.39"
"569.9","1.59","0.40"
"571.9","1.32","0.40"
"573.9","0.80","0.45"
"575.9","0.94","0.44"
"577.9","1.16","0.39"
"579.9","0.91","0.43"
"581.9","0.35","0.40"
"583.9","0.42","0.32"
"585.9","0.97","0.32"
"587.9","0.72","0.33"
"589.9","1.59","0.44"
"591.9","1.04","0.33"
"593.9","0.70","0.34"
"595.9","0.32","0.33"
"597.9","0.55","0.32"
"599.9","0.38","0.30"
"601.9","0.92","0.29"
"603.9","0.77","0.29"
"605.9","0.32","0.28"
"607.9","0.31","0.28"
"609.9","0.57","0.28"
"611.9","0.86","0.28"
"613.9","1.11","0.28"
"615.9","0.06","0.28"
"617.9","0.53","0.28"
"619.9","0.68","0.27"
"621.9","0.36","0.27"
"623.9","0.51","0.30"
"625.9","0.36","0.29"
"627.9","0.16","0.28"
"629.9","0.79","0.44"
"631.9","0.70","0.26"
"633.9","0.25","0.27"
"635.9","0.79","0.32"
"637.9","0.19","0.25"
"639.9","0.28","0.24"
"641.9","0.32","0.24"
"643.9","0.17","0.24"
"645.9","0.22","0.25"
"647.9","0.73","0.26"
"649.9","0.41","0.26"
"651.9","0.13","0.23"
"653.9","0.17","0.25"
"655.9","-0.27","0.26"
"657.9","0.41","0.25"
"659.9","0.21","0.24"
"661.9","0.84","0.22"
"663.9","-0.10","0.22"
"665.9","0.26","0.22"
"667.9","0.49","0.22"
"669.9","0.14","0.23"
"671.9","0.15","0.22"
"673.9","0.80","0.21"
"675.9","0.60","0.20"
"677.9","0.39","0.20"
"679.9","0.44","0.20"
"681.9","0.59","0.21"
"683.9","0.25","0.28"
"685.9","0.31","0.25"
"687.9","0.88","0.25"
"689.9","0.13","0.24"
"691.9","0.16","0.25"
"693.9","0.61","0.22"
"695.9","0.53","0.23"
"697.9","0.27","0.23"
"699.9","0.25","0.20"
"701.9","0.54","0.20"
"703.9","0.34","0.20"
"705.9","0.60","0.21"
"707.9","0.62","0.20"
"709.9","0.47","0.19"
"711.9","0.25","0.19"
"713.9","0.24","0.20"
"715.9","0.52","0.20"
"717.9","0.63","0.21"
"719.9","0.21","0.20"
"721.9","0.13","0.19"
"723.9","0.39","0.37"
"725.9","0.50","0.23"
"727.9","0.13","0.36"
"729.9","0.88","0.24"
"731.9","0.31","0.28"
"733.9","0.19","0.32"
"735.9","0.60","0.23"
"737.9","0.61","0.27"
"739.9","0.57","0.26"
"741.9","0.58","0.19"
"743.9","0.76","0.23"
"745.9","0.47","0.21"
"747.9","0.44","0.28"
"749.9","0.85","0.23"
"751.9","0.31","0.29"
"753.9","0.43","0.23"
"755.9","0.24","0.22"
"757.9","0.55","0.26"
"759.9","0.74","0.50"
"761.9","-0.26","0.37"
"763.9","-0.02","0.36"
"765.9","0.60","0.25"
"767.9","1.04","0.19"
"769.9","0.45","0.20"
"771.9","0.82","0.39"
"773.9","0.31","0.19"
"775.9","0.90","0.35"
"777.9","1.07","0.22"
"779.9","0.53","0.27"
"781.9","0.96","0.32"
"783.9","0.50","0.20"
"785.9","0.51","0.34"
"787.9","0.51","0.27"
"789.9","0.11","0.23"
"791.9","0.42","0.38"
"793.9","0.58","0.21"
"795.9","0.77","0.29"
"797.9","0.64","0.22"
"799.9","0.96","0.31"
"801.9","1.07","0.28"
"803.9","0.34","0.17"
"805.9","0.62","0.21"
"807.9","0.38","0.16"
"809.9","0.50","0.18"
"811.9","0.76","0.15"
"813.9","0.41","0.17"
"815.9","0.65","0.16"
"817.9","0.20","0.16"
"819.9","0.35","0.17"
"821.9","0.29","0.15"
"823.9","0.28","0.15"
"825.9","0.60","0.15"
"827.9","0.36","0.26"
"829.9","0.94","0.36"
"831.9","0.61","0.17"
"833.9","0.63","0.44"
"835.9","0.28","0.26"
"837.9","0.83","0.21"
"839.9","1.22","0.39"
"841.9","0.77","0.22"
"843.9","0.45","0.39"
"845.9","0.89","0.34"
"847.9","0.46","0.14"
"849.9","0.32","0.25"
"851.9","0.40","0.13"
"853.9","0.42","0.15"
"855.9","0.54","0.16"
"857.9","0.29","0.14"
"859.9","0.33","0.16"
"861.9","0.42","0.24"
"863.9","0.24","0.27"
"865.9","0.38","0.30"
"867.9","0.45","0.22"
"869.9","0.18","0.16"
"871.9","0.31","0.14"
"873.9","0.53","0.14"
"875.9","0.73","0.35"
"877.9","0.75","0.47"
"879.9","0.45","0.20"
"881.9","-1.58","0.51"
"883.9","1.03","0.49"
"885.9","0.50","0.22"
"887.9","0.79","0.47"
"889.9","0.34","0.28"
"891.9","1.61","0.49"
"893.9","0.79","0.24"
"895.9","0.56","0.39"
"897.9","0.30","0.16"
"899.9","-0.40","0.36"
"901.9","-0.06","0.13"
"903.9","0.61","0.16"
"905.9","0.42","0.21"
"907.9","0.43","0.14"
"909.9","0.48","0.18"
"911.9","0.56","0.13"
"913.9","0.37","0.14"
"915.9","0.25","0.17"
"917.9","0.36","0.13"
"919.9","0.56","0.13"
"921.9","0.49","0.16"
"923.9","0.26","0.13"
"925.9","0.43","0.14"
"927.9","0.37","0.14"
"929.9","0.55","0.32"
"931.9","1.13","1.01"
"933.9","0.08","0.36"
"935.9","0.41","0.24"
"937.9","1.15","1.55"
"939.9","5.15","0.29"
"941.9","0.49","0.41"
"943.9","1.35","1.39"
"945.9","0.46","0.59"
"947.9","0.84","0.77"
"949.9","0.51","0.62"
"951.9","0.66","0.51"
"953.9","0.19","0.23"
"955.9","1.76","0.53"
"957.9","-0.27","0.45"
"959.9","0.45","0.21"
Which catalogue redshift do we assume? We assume 1.52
